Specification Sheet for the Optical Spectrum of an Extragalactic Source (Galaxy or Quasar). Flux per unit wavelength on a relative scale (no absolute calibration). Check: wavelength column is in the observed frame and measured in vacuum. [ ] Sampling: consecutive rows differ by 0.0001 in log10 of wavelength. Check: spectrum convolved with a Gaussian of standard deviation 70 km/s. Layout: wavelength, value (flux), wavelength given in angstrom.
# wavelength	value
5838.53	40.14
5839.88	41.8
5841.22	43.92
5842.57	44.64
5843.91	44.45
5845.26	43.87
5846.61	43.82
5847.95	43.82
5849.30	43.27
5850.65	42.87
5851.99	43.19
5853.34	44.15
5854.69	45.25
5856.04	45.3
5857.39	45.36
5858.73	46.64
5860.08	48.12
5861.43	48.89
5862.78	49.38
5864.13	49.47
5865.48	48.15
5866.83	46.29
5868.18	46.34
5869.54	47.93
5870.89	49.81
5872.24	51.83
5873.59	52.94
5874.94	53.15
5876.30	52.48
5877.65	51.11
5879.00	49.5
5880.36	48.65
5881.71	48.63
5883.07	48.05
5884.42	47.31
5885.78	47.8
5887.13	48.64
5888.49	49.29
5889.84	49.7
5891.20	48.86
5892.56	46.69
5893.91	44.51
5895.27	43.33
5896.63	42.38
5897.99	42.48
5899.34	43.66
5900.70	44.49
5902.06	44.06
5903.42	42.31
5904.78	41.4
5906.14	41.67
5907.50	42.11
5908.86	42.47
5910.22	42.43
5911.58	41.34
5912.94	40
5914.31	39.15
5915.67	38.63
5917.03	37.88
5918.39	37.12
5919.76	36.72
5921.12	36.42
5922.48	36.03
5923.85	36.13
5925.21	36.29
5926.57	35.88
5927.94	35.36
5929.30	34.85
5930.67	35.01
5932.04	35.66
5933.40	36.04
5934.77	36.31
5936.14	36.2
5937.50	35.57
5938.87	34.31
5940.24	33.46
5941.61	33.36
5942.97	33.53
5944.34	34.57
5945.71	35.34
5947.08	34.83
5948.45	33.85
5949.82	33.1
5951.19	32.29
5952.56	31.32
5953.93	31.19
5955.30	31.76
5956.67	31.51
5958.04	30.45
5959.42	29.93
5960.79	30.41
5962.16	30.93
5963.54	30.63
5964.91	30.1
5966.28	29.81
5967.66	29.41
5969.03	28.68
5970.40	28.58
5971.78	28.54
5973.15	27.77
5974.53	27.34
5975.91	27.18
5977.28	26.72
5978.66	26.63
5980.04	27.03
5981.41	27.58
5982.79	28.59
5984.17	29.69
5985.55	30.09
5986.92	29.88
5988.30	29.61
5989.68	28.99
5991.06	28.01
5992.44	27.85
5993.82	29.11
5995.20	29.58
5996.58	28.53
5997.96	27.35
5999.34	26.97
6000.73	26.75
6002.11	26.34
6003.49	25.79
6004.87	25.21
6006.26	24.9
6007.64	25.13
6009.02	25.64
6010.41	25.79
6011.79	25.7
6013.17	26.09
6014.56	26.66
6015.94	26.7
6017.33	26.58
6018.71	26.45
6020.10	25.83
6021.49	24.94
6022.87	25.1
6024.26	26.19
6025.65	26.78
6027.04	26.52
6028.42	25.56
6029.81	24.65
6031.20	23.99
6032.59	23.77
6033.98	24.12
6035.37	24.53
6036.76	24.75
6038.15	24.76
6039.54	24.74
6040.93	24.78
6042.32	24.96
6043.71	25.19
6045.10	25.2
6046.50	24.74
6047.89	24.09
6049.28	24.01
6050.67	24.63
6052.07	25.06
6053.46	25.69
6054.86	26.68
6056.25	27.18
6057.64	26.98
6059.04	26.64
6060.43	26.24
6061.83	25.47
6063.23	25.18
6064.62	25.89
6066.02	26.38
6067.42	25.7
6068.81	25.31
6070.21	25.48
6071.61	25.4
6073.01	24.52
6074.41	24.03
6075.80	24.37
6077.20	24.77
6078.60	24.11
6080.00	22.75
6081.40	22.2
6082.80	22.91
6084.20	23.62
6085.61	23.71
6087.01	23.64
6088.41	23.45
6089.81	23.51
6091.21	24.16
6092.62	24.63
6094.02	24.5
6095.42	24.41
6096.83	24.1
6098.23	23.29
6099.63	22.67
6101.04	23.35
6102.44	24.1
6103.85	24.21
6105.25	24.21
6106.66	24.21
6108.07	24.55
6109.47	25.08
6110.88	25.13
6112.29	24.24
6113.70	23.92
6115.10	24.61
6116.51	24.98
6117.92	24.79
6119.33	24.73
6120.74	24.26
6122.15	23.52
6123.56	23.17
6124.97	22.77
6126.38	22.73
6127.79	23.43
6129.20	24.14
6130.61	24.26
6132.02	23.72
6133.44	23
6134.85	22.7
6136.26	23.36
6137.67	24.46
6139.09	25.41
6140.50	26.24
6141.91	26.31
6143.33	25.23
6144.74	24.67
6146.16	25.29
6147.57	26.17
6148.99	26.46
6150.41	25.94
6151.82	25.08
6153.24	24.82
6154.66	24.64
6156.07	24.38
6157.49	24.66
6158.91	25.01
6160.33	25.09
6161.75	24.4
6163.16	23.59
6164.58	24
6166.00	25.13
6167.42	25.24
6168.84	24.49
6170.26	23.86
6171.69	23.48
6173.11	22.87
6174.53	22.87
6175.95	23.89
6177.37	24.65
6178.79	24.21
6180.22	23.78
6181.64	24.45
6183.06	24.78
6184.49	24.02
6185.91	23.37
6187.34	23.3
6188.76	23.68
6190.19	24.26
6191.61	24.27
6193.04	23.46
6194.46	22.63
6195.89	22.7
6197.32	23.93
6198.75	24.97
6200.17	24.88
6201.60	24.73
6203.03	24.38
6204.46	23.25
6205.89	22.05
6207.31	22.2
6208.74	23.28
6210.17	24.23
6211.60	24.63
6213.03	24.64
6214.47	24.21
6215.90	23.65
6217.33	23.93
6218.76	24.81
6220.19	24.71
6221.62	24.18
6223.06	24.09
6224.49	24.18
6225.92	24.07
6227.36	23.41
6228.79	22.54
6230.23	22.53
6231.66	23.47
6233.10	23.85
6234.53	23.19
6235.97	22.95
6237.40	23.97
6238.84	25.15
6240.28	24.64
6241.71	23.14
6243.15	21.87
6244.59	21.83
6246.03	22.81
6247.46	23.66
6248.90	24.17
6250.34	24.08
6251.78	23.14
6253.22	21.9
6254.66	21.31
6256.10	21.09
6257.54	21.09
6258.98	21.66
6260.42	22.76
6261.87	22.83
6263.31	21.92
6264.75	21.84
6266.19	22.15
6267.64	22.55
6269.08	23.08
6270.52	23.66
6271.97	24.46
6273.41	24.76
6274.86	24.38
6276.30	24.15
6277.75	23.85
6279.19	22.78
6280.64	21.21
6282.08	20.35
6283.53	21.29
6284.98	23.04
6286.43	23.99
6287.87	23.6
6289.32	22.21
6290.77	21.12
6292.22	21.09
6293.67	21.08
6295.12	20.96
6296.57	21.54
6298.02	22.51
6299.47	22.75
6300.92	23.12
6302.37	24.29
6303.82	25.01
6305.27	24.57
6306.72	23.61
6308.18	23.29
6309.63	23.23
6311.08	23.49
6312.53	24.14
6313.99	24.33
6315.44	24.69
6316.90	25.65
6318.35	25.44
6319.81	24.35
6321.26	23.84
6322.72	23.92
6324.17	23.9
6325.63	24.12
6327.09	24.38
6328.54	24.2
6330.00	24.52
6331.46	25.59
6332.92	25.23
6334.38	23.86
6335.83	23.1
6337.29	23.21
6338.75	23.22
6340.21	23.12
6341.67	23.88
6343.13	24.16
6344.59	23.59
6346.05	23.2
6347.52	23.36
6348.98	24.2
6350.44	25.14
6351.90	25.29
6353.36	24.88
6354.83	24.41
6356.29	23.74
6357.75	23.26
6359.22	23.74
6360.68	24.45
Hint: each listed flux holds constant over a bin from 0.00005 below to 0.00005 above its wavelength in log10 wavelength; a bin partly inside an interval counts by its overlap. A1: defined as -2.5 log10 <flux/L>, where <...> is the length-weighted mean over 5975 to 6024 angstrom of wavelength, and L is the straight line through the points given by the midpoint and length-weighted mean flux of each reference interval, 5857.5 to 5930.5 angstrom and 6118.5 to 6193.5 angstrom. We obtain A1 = 0.32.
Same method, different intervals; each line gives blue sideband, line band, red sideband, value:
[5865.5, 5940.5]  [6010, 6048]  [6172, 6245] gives 0.35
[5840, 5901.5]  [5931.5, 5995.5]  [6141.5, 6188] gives 0.28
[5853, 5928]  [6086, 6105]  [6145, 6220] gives 0.26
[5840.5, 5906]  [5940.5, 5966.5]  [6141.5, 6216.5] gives 0.26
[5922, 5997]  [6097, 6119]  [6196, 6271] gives 0.12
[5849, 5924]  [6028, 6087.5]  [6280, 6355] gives 0.42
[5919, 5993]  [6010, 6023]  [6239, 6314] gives 0.16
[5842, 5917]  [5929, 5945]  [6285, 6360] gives 0.22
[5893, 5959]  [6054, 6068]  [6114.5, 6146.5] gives 0.10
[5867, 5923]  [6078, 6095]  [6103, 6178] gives 0.22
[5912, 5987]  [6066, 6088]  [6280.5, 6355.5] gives 0.22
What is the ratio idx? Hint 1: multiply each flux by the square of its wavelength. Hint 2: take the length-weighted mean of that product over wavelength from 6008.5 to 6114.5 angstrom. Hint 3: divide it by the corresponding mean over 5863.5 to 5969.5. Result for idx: 0.66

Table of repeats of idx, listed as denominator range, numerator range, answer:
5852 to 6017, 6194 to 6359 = 0.72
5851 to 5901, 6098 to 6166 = 0.56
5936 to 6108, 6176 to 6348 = 0.94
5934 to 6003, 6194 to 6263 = 0.84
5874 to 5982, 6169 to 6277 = 0.69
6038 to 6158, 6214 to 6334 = 1.00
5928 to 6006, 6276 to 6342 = 0.86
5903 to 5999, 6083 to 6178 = 0.78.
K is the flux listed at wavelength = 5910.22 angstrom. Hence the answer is 42.43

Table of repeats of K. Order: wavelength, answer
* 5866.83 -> 46.29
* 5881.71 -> 48.63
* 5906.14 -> 41.67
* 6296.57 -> 21.54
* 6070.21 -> 25.48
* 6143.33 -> 25.23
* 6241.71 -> 23.14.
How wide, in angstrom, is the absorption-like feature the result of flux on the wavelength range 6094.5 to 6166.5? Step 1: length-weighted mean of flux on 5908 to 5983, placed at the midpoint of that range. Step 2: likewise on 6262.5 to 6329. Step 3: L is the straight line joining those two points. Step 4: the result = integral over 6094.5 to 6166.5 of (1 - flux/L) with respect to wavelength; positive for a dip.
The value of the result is 9.2 angstrom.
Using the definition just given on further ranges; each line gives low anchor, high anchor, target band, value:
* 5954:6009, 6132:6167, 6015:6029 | 0.75 angstrom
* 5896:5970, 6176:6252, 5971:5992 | 3.45 angstrom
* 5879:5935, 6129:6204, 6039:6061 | 4.60 angstrom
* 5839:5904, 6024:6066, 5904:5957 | 4.33 angstrom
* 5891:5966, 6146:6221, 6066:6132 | 9.97 angstrom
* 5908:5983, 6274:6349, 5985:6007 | 2.89 angstrom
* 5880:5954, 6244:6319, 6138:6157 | 2.40 angstrom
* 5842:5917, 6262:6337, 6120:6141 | 5.57 angstrom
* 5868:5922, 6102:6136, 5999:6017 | 4.42 angstrom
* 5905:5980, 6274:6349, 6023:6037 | 2.82 angstrom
